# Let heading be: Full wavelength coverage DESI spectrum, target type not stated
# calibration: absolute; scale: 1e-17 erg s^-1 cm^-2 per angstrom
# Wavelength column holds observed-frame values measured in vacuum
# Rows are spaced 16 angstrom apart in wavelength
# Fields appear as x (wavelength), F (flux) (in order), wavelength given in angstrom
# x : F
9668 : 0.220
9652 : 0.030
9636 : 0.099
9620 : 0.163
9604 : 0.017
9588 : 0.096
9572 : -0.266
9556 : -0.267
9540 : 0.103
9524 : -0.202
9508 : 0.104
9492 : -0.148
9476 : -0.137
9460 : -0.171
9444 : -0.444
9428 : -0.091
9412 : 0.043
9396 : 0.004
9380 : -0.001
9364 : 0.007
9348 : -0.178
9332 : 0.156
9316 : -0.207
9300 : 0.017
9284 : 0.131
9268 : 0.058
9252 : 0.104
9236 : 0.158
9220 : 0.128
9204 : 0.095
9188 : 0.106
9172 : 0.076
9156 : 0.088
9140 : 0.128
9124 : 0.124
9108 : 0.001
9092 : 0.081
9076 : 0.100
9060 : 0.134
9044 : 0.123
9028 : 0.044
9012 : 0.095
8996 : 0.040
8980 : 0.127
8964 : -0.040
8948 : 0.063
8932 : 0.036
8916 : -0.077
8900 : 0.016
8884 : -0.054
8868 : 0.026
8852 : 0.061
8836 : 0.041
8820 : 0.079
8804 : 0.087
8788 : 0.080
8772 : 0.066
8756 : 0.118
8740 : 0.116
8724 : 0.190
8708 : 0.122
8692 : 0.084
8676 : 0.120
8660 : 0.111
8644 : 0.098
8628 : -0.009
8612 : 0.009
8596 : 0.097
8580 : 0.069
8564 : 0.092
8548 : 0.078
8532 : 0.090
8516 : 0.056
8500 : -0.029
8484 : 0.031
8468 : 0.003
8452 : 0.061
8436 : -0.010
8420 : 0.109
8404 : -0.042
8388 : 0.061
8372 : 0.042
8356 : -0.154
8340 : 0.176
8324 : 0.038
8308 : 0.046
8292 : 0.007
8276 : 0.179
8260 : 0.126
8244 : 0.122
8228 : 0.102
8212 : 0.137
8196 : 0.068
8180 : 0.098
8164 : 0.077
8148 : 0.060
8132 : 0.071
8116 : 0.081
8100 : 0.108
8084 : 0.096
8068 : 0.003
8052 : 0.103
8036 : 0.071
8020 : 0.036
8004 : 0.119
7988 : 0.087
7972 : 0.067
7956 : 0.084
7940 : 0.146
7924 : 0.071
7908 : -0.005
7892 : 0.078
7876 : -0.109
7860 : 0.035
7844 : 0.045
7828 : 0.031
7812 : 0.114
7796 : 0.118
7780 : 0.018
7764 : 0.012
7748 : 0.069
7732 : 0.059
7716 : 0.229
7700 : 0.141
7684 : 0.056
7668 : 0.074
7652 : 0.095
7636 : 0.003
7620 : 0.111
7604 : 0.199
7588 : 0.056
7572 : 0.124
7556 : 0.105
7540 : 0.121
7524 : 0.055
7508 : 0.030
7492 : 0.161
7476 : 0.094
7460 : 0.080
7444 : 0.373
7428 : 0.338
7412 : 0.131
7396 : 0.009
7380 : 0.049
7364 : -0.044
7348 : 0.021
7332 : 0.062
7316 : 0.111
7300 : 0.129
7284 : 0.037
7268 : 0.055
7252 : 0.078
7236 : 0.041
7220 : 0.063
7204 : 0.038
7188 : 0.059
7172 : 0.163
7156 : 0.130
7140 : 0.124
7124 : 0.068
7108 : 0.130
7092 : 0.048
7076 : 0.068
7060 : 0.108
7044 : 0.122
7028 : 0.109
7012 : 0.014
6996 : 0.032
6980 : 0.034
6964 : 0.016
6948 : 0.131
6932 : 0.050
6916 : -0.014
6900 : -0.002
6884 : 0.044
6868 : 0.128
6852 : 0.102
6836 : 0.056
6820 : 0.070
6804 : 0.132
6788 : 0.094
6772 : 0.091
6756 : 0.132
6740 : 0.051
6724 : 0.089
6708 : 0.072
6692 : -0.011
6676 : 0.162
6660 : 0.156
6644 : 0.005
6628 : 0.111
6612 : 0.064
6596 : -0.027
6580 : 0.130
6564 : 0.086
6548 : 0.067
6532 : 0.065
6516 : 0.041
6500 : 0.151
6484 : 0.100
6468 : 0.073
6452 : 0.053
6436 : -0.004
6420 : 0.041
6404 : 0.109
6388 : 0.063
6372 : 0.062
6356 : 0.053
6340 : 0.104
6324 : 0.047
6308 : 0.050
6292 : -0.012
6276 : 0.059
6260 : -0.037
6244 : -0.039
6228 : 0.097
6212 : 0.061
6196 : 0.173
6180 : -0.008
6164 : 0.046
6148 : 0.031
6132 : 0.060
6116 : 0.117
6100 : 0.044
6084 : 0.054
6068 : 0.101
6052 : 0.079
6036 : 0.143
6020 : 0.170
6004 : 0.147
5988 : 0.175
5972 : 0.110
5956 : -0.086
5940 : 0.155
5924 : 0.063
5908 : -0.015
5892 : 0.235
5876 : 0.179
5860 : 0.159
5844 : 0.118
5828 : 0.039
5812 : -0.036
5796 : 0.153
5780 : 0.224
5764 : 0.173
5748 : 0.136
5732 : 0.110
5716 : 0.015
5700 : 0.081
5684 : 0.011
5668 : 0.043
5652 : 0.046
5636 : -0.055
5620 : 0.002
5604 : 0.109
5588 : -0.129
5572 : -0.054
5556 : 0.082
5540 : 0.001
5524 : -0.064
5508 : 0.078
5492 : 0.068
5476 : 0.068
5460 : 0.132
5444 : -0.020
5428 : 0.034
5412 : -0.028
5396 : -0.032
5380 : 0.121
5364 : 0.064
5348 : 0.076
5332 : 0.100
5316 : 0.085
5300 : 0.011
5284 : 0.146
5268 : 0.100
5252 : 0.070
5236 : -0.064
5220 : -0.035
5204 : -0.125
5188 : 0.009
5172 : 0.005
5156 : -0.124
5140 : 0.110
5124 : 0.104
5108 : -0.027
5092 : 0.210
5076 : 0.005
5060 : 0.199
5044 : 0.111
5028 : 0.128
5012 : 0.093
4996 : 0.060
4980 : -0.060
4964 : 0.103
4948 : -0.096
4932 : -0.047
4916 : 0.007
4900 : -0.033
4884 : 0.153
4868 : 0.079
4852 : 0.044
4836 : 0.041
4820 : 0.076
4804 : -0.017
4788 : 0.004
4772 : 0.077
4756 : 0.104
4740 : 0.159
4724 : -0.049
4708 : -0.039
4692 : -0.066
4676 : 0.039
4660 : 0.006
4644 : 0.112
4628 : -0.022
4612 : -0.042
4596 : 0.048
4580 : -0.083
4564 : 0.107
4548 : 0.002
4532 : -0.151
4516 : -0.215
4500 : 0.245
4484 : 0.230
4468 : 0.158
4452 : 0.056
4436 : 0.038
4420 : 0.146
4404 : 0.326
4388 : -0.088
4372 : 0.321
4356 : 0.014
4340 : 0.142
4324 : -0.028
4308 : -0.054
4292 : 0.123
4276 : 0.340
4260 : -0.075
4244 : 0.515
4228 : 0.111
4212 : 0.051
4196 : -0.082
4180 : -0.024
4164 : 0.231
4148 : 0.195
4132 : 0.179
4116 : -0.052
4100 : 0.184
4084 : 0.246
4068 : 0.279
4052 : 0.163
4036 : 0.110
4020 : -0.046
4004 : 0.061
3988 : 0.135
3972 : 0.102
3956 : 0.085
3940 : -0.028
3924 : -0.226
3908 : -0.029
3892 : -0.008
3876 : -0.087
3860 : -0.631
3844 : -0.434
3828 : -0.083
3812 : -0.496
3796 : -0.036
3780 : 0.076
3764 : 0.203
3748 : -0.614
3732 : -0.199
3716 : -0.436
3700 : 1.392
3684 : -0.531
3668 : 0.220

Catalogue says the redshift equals 0.994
